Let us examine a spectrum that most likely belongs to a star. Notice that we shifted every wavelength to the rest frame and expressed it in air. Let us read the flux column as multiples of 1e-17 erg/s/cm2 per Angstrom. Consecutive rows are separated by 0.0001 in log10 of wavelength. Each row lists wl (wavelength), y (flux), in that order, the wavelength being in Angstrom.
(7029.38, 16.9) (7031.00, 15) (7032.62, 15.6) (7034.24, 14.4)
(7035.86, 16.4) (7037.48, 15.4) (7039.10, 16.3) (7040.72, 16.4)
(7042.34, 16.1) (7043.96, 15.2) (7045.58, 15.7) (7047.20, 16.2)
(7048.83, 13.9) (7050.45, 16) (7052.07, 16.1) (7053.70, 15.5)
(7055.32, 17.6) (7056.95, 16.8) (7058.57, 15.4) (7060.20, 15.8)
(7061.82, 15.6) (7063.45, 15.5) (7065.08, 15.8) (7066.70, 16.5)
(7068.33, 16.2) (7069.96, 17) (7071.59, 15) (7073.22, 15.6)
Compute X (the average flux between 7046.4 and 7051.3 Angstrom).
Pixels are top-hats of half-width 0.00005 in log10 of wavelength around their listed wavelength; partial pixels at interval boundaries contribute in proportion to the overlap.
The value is 15.4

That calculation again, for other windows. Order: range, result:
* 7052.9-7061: 16.2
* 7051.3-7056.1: 16.4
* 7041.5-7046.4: 15.7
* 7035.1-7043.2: 16.1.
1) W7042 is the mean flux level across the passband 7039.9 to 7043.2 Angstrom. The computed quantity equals 16.3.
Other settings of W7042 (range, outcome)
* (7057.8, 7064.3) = 15.6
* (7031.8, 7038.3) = 15.4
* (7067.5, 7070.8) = 16.6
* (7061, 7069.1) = 15.9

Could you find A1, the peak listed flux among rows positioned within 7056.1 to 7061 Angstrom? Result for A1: 16.8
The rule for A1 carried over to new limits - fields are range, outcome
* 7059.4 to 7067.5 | 16.5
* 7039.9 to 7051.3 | 16.4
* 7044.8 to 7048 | 16.2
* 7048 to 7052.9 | 16.1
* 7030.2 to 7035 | 15.6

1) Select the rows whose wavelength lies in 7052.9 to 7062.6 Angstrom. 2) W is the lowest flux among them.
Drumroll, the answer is 15.4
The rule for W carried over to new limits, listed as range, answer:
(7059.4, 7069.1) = 15.5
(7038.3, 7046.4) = 15.2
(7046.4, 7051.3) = 13.9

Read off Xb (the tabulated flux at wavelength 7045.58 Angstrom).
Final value 15.7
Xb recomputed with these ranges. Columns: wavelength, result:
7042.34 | 16.1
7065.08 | 15.8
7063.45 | 15.5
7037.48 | 15.4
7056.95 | 16.8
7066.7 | 16.5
